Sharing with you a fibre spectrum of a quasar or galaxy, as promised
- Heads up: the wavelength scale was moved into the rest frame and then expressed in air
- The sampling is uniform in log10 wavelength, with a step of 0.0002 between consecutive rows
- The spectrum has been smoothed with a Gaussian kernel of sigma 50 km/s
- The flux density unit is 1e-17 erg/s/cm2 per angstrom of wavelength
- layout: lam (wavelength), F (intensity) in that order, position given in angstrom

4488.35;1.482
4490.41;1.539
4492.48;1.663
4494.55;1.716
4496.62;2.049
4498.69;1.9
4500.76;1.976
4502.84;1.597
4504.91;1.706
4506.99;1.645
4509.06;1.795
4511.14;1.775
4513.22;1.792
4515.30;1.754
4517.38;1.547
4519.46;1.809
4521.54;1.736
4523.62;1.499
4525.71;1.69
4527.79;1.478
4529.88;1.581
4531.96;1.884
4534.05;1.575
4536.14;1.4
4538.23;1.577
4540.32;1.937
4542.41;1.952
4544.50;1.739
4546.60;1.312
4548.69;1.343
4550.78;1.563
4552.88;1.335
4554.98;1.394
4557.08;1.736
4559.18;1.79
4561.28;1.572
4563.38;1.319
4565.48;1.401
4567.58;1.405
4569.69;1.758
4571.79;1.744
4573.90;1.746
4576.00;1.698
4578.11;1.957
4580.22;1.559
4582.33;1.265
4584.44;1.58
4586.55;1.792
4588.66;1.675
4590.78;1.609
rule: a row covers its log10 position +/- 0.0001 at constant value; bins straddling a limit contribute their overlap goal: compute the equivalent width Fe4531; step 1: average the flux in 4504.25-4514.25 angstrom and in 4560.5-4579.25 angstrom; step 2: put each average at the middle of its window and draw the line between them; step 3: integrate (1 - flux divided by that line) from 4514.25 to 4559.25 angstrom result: 2.0 angstrom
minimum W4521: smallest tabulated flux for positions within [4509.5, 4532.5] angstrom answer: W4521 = 1.478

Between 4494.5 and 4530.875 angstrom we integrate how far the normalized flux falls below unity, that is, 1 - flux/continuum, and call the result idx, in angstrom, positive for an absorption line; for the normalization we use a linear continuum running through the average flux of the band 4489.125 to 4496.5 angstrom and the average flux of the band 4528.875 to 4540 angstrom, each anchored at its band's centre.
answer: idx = -1.5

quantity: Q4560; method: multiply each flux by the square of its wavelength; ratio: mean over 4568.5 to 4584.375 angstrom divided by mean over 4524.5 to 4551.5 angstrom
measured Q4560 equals 1.05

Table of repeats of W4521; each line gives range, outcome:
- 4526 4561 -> 1.312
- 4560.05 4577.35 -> 1.319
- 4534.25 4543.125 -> 1.4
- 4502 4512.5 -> 1.597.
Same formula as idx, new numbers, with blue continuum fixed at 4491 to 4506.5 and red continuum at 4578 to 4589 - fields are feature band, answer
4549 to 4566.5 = 1.6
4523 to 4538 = 1.1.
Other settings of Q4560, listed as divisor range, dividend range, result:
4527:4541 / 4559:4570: 0.94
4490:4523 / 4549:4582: 0.93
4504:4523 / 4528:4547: 0.98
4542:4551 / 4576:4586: 1.05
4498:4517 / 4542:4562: 0.90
